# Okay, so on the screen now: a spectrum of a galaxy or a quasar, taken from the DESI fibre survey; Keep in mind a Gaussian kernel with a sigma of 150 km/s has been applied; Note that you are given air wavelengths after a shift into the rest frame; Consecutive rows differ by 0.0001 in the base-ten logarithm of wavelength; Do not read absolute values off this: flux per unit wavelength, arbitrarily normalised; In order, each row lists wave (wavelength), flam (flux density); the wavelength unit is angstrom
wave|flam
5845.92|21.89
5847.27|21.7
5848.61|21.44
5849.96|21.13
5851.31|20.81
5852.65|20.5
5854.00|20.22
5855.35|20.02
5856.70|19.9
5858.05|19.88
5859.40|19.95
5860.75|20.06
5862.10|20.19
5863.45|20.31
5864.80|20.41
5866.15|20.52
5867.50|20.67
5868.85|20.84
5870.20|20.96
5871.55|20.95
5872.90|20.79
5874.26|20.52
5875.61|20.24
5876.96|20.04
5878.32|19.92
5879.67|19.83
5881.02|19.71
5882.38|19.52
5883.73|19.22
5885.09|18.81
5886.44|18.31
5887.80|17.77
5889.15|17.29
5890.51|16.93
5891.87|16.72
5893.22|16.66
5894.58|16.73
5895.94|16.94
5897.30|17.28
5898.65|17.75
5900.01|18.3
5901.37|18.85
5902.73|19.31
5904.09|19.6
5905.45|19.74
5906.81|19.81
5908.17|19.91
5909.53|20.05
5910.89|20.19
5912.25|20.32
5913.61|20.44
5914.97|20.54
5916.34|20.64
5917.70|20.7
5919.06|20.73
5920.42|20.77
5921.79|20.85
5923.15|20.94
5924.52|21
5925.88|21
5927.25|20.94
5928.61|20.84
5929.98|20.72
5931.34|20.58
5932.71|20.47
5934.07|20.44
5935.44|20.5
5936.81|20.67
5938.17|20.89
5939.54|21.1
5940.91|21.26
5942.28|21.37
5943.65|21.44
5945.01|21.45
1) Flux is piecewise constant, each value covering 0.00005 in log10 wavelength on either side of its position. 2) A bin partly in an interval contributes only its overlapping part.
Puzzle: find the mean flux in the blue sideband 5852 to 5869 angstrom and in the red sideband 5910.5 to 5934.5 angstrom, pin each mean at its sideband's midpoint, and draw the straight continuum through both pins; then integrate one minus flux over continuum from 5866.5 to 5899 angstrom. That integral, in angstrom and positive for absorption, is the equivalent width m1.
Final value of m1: 2.3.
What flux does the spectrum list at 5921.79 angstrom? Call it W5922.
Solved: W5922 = 20.85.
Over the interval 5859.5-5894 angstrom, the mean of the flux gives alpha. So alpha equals 19.5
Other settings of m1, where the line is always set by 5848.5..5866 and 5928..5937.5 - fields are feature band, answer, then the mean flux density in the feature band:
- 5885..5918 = 2.8 angstrom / 18.8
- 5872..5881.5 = 0.1 angstrom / 20.2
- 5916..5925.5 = -0.1 angstrom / 20.8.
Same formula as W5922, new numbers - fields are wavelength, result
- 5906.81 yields 19.81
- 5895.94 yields 16.94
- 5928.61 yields 20.84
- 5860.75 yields 20.06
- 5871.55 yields 20.95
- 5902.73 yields 19.31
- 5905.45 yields 19.74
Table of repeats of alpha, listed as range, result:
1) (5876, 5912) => 18.7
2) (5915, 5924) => 20.7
